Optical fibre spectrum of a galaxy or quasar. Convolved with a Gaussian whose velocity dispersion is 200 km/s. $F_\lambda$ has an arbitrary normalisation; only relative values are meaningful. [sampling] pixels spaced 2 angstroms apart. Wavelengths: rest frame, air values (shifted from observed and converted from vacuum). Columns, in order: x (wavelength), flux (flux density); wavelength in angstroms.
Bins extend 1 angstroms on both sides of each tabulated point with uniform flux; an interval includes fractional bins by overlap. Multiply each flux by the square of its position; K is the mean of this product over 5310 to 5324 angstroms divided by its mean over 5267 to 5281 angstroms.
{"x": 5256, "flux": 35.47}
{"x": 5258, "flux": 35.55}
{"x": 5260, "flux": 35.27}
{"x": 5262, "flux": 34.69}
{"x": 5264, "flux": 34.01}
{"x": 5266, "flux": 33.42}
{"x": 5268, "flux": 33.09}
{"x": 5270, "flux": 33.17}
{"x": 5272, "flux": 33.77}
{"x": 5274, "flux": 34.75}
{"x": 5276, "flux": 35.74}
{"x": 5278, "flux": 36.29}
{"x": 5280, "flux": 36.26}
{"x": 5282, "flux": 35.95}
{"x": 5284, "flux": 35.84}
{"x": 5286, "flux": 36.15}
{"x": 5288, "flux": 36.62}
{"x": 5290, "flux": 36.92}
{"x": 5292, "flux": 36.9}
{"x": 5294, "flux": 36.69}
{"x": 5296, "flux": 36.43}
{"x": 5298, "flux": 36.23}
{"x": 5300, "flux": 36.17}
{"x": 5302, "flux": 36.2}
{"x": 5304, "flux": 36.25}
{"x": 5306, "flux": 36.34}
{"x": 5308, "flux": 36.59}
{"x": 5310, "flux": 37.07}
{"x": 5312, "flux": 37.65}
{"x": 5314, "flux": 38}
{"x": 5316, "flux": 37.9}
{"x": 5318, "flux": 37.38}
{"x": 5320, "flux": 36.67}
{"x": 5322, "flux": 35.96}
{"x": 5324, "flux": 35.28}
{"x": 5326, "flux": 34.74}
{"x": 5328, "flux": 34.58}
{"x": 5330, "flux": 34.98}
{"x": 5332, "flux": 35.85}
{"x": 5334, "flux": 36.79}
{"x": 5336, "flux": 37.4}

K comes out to 1.1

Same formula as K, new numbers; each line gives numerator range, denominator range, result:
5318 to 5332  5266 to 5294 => 1.02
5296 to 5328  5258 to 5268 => 1.08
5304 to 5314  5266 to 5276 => 1.11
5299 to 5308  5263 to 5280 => 1.07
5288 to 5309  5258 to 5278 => 1.07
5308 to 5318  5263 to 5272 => 1.14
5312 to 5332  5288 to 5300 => 1.00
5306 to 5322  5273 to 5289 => 1.05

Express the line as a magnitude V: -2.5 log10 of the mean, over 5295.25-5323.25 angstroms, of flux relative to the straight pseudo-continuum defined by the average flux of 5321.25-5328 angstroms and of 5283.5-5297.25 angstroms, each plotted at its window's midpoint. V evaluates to -0.03 mag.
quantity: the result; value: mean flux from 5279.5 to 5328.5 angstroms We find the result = 36.5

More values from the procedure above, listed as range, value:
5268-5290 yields 35.4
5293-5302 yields 36.4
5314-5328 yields 36.3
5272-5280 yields 35.4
